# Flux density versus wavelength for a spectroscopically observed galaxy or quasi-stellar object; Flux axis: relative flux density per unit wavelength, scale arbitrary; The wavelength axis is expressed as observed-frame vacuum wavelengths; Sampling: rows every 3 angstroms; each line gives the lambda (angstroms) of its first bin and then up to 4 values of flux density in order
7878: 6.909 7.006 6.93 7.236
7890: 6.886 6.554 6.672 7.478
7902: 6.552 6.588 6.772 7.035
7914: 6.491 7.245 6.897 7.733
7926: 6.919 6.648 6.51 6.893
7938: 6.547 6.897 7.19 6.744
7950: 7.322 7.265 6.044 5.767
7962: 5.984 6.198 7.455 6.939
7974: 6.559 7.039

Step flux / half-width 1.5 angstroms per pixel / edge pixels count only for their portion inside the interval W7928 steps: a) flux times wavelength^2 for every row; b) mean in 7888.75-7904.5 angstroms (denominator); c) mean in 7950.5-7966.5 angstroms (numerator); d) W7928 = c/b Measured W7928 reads 0.94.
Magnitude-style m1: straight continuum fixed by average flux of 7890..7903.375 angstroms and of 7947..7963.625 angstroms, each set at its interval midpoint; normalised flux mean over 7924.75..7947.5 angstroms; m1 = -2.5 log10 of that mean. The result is -0.03 mag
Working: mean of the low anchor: 6.82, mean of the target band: 6.79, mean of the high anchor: 6.5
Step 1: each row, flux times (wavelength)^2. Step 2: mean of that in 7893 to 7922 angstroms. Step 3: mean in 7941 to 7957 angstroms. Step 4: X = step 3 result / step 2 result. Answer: 1.02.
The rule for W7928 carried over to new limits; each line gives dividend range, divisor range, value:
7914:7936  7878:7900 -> 1.01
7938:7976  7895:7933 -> 0.98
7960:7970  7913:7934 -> 0.95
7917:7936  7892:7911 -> 1.03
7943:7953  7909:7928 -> 1.02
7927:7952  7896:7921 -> 1.01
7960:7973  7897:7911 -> 0.98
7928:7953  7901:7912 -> 1.03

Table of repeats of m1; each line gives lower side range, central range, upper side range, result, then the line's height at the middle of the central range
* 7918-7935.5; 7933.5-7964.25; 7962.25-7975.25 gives 0.03 mag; 6.82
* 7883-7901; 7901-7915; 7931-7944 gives 0.03 mag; 6.89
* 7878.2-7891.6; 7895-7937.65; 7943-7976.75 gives 0.00 mag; 6.87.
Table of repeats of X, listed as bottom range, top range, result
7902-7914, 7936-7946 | 1.03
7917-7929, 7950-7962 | 0.91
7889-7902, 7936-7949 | 1.01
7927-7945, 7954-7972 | 0.95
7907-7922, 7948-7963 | 0.95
